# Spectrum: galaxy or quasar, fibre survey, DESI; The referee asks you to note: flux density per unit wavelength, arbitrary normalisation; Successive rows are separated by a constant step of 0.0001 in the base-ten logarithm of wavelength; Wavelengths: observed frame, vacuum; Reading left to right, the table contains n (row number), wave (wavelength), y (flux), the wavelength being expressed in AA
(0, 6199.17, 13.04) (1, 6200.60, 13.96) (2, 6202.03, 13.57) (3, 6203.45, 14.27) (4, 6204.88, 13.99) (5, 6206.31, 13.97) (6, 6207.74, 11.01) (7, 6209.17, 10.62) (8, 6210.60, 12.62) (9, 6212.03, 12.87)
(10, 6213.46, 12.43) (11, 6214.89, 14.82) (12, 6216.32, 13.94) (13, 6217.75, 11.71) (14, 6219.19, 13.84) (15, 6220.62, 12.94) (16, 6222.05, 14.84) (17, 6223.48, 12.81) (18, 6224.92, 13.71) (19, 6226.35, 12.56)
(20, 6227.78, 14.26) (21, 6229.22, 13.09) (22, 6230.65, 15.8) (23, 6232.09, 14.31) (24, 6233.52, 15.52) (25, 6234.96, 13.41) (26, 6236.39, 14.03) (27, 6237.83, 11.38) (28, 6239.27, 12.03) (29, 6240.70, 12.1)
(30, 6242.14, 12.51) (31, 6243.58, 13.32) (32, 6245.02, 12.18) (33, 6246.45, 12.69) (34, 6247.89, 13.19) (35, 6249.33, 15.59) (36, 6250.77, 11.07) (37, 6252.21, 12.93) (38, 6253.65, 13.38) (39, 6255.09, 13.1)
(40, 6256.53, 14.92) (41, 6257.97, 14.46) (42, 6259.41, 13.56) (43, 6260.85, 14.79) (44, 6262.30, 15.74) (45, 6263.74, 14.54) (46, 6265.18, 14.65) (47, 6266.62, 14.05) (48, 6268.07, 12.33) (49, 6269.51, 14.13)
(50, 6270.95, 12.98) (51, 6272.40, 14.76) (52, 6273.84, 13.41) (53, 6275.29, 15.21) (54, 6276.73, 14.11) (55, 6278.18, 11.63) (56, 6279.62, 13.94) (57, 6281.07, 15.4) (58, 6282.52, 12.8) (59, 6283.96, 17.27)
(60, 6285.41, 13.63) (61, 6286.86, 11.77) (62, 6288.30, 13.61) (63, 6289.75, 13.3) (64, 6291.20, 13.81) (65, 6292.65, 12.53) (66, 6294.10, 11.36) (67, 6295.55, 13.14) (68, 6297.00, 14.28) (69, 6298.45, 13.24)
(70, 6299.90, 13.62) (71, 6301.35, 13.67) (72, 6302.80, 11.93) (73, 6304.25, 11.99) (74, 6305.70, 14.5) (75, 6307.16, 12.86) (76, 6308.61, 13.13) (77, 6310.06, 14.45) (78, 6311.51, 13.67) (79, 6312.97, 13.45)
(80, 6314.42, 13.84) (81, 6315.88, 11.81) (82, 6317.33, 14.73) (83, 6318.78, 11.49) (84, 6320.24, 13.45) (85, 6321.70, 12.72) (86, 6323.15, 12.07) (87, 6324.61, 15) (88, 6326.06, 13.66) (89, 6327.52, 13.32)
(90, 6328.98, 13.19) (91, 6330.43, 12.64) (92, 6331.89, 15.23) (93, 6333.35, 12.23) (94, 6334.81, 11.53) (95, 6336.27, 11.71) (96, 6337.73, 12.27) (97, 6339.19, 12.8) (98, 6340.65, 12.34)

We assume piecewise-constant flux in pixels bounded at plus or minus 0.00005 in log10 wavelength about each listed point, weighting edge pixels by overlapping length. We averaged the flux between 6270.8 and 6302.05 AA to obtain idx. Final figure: 13.6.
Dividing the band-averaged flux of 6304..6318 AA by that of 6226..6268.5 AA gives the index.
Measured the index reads 0.99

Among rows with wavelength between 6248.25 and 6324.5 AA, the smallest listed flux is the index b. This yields 11.07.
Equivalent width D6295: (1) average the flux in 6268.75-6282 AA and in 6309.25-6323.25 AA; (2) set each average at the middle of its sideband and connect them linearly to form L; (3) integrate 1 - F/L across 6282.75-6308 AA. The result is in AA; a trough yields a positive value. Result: 0.5 AA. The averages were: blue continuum 13.9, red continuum 13.2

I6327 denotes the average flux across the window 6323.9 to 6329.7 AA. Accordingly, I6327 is 13.8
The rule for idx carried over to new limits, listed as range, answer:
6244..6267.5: 13.8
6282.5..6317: 13.3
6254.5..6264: 14.5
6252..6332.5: 13.6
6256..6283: 14.1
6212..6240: 13.5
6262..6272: 14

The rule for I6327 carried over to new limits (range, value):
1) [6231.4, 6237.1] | 14.3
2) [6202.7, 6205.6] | 14.1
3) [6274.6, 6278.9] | 13.7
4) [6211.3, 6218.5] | 13.1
